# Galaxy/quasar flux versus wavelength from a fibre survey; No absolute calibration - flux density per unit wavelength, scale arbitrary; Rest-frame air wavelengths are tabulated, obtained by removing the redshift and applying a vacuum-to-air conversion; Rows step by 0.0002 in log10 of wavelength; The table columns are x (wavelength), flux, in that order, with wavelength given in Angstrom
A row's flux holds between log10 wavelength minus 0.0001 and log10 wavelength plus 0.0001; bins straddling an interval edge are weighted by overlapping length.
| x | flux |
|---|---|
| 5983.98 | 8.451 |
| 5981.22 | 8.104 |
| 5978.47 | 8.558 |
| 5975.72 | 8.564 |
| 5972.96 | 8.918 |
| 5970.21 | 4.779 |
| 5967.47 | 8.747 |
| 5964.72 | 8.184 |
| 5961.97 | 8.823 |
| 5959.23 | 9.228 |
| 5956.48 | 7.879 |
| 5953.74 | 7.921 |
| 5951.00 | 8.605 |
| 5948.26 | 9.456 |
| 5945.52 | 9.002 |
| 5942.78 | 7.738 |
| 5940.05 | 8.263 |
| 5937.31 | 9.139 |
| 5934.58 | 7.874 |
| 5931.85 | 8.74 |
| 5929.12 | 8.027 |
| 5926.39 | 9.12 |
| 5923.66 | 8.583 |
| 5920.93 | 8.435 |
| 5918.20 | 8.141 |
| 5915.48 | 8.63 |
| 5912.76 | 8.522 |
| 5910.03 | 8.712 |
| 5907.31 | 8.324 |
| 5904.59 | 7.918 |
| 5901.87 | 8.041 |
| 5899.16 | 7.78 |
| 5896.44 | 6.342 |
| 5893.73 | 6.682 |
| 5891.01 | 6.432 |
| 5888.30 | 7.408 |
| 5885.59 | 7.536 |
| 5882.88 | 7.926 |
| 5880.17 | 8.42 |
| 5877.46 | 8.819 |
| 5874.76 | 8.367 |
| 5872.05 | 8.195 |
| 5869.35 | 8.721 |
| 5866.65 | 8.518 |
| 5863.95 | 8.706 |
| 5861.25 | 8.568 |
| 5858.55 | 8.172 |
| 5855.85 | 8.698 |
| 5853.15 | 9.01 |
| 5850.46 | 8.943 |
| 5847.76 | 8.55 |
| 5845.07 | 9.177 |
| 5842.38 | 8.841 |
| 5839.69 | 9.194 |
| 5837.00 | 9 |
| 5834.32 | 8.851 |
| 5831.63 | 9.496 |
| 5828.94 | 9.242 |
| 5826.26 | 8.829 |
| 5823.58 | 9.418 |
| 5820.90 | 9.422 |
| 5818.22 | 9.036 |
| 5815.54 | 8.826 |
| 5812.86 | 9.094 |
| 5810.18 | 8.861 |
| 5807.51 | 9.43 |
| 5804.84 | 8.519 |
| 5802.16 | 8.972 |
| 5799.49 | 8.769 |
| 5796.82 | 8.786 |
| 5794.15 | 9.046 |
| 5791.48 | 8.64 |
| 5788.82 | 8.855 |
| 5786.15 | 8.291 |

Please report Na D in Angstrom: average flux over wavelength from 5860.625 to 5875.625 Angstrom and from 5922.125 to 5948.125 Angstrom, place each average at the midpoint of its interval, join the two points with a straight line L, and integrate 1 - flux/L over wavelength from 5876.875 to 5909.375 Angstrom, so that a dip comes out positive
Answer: 3.4 Angstrom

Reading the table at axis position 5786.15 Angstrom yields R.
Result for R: 8.291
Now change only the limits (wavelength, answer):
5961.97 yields 8.823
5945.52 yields 9.002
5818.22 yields 9.036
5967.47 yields 8.747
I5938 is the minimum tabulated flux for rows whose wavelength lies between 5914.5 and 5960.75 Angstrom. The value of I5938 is 7.738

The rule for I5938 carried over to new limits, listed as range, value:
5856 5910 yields 6.342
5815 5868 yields 8.172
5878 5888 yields 7.536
